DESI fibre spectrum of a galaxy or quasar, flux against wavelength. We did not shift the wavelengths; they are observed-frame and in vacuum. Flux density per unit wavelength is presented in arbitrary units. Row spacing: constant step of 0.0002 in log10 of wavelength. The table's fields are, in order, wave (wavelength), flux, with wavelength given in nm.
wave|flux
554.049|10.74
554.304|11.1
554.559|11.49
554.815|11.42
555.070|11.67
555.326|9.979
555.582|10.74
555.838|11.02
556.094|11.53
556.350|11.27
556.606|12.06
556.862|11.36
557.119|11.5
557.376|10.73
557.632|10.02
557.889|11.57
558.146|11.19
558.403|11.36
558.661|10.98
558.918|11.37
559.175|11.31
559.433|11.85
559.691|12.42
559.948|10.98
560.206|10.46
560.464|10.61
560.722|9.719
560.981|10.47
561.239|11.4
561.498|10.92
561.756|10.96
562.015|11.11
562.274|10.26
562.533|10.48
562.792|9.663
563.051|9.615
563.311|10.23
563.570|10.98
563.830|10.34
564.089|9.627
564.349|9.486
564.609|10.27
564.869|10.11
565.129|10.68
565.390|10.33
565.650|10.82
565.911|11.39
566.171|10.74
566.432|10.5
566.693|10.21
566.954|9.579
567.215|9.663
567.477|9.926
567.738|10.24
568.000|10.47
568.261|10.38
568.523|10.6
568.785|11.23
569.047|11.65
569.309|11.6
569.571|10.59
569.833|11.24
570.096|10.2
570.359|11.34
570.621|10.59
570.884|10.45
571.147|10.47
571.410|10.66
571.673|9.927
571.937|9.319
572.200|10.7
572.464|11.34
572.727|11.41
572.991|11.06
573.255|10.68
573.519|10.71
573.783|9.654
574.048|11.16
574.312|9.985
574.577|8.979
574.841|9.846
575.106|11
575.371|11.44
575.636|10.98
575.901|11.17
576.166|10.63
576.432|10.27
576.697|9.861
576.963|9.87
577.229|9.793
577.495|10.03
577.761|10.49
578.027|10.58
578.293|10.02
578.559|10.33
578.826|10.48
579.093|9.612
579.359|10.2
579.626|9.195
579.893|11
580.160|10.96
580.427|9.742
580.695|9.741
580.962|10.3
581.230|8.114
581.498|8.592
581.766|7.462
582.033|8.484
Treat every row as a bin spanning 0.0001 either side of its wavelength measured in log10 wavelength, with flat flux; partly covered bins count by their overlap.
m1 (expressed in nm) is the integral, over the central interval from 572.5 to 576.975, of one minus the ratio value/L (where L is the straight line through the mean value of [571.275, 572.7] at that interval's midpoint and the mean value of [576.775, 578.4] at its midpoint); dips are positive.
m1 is -0.108 nm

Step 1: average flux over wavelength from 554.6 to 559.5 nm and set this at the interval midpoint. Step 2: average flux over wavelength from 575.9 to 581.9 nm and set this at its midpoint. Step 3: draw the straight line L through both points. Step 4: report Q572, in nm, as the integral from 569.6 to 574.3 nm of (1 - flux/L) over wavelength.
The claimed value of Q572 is -0.14 nm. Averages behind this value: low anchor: 11.2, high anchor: 9.9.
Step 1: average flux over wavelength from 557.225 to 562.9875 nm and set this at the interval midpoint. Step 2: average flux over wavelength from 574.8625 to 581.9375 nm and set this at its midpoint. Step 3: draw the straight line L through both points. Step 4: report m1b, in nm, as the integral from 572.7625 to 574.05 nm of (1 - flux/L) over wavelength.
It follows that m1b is -0.047 nm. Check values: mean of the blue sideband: 10.9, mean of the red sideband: 10.1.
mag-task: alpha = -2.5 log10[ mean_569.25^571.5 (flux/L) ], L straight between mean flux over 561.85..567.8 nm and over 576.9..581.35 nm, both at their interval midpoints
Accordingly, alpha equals -0.06 mag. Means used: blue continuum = 10.3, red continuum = 10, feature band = 10.8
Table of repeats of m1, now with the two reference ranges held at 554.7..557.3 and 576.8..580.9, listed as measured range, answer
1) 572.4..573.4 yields -0.06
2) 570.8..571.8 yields 0.01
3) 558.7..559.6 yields -0.03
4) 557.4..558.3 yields 0.02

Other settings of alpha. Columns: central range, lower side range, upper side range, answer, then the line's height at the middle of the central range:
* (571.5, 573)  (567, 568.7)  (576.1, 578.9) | -0.041 mag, 10.2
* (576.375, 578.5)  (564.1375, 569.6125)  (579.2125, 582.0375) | -0.044 mag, 9.71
